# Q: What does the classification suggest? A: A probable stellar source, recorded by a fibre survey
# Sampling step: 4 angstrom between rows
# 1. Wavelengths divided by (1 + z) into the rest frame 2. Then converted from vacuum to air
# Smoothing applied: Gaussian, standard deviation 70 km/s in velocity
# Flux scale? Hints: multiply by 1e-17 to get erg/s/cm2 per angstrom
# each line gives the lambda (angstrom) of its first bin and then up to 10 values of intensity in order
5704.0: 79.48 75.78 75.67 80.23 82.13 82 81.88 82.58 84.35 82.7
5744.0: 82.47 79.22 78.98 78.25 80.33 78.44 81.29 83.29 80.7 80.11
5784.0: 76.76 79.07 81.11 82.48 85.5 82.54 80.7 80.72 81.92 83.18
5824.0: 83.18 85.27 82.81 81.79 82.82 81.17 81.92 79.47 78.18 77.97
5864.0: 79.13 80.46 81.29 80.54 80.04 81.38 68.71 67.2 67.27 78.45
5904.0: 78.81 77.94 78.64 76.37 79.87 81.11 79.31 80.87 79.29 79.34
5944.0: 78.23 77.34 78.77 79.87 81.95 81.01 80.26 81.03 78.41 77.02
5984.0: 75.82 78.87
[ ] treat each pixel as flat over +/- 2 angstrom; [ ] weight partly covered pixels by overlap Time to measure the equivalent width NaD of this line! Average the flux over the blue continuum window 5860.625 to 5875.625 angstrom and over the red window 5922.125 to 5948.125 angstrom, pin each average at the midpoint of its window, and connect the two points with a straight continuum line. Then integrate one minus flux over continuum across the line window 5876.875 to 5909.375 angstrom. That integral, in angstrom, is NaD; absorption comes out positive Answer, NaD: 1.9 angstrom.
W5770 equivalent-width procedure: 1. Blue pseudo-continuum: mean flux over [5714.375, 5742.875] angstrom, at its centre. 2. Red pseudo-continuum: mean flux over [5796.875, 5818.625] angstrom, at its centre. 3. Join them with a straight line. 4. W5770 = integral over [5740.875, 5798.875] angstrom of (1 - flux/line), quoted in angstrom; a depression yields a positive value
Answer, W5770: 1.4 angstrom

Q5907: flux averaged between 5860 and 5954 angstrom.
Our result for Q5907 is 77.8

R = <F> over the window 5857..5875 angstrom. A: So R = 79.7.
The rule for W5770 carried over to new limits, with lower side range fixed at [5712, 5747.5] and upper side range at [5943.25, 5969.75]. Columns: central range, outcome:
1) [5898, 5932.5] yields 0.5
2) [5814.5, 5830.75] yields -0.5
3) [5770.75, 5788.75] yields 0.3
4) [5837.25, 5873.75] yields 0.2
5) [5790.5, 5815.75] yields -0.3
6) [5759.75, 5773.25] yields 0.1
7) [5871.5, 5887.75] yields 0.2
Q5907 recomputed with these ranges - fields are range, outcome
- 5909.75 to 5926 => 79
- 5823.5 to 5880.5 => 81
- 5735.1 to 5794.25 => 80.4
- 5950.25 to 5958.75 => 79.6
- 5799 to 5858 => 82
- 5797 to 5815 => 82.3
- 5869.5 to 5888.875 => 79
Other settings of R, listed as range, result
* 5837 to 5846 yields 82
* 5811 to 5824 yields 82.2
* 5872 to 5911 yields 76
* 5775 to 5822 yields 81.2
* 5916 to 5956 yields 79.2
